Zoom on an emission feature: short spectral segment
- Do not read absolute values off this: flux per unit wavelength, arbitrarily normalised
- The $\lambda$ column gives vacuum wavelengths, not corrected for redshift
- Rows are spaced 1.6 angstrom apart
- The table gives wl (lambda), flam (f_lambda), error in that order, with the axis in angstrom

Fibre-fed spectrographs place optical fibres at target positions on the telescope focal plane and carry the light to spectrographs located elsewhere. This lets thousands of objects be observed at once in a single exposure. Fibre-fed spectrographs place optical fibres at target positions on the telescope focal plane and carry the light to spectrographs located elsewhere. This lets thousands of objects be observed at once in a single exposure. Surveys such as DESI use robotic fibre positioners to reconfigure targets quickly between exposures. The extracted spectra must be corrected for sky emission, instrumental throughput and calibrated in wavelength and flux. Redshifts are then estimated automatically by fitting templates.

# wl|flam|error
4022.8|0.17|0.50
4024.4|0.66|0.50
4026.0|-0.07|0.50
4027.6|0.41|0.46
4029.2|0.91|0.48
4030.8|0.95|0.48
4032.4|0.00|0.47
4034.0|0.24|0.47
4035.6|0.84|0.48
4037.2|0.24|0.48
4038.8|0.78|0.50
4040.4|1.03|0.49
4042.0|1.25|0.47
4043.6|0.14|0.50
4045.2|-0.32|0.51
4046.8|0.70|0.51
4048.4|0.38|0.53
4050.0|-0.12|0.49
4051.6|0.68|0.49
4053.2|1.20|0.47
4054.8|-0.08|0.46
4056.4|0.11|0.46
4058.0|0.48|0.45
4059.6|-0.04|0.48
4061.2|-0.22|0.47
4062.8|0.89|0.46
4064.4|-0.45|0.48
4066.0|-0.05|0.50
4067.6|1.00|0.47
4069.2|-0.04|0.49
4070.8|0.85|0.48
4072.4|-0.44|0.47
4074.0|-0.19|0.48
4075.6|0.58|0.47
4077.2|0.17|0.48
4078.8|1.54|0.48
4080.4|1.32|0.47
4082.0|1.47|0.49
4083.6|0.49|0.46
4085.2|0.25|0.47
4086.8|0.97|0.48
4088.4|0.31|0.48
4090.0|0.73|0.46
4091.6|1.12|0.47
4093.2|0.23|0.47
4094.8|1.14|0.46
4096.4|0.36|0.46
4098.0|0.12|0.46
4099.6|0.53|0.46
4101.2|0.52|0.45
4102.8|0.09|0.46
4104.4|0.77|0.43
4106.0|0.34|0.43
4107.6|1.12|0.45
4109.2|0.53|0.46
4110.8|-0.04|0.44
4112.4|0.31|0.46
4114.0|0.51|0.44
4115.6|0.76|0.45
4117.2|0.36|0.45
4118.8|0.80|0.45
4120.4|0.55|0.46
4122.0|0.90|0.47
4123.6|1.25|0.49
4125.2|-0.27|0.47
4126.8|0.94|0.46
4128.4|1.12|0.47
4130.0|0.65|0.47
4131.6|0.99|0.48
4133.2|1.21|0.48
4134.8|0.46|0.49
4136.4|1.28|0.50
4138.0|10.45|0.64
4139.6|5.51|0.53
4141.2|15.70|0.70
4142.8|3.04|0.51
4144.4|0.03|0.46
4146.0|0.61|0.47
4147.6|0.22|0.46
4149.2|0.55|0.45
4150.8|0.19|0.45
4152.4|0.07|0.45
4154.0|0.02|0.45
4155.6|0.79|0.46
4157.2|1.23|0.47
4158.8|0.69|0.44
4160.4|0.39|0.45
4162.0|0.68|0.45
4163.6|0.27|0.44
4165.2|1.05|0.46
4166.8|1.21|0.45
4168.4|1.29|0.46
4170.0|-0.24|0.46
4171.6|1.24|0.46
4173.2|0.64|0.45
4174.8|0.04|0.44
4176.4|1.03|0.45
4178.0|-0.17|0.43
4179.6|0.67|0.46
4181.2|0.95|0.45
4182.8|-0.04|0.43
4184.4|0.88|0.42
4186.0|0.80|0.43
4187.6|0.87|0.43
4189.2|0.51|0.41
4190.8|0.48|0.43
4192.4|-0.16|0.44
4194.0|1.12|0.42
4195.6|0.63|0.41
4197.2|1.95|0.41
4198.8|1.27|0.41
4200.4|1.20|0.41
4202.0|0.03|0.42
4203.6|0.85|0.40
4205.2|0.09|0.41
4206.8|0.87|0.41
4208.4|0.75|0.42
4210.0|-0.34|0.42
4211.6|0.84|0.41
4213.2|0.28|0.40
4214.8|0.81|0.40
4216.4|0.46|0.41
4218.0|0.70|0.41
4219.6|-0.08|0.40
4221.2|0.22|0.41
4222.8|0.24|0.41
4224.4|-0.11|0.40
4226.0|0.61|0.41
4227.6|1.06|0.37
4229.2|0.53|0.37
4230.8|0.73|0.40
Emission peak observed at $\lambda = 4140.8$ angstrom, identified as [O II]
